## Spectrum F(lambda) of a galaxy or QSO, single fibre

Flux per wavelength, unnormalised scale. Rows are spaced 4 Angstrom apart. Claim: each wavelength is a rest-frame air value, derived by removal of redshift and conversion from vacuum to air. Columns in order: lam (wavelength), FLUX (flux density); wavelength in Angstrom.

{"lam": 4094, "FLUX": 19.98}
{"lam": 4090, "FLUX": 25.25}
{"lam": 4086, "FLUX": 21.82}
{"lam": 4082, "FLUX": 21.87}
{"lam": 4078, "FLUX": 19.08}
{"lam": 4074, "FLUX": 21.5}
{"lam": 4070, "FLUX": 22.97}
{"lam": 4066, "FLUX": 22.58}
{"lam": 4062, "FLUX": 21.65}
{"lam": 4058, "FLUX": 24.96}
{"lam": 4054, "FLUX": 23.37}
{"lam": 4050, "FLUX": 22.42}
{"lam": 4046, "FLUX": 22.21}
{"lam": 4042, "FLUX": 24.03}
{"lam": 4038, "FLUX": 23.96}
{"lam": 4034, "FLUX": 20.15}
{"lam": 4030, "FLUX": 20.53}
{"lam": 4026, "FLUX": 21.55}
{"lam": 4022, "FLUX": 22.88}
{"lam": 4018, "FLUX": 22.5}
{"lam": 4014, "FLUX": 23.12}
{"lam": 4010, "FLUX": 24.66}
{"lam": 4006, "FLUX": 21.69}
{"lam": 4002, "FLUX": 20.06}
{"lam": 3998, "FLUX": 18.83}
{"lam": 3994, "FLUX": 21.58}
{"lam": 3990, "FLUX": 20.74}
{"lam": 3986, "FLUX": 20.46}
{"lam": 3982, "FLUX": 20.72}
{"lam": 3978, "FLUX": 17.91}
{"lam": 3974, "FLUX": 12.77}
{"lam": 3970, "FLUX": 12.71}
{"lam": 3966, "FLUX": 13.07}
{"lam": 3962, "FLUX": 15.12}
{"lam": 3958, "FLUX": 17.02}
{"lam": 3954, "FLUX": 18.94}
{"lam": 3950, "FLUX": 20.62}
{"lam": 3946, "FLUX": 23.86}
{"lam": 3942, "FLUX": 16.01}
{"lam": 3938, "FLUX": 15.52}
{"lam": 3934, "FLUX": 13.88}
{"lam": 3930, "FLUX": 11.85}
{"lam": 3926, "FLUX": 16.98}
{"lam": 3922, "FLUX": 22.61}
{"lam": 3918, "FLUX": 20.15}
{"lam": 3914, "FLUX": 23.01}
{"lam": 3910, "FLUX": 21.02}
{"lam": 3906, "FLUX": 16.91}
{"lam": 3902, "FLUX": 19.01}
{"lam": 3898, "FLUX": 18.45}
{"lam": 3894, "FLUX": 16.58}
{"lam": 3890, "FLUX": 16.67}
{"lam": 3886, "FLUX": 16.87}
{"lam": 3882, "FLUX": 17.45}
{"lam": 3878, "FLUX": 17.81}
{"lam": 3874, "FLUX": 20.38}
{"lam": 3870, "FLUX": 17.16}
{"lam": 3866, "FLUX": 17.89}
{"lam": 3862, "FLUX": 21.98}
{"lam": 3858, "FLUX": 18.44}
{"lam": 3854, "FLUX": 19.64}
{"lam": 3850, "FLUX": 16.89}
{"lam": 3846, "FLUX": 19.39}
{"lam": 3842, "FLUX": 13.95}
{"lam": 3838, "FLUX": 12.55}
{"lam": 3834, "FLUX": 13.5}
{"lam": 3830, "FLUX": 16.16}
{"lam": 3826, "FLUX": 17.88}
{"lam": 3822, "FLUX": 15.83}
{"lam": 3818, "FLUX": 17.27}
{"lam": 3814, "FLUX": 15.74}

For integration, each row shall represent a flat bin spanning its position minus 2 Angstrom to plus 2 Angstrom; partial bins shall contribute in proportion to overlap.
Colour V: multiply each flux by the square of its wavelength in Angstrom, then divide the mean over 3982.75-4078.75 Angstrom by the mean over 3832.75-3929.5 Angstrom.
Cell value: 1.3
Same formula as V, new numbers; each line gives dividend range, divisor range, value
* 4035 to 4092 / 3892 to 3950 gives 1.33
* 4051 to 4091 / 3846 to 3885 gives 1.34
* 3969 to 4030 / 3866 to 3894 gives 1.22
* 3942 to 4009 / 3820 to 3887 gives 1.14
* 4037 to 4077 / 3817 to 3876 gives 1.47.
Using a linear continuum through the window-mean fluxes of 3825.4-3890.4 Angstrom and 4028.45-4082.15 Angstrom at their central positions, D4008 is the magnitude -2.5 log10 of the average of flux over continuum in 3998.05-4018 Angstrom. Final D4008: -0.05 mag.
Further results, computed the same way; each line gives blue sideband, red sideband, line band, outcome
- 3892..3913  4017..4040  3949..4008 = 0.14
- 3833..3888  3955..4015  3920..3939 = 0.12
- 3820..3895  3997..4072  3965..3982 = 0.35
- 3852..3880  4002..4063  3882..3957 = 0.11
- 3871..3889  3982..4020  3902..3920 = -0.07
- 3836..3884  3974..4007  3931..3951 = 0.09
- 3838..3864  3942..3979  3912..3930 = -0.15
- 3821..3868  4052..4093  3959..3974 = 0.40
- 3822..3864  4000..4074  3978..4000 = 0.05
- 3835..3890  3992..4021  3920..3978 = 0.21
